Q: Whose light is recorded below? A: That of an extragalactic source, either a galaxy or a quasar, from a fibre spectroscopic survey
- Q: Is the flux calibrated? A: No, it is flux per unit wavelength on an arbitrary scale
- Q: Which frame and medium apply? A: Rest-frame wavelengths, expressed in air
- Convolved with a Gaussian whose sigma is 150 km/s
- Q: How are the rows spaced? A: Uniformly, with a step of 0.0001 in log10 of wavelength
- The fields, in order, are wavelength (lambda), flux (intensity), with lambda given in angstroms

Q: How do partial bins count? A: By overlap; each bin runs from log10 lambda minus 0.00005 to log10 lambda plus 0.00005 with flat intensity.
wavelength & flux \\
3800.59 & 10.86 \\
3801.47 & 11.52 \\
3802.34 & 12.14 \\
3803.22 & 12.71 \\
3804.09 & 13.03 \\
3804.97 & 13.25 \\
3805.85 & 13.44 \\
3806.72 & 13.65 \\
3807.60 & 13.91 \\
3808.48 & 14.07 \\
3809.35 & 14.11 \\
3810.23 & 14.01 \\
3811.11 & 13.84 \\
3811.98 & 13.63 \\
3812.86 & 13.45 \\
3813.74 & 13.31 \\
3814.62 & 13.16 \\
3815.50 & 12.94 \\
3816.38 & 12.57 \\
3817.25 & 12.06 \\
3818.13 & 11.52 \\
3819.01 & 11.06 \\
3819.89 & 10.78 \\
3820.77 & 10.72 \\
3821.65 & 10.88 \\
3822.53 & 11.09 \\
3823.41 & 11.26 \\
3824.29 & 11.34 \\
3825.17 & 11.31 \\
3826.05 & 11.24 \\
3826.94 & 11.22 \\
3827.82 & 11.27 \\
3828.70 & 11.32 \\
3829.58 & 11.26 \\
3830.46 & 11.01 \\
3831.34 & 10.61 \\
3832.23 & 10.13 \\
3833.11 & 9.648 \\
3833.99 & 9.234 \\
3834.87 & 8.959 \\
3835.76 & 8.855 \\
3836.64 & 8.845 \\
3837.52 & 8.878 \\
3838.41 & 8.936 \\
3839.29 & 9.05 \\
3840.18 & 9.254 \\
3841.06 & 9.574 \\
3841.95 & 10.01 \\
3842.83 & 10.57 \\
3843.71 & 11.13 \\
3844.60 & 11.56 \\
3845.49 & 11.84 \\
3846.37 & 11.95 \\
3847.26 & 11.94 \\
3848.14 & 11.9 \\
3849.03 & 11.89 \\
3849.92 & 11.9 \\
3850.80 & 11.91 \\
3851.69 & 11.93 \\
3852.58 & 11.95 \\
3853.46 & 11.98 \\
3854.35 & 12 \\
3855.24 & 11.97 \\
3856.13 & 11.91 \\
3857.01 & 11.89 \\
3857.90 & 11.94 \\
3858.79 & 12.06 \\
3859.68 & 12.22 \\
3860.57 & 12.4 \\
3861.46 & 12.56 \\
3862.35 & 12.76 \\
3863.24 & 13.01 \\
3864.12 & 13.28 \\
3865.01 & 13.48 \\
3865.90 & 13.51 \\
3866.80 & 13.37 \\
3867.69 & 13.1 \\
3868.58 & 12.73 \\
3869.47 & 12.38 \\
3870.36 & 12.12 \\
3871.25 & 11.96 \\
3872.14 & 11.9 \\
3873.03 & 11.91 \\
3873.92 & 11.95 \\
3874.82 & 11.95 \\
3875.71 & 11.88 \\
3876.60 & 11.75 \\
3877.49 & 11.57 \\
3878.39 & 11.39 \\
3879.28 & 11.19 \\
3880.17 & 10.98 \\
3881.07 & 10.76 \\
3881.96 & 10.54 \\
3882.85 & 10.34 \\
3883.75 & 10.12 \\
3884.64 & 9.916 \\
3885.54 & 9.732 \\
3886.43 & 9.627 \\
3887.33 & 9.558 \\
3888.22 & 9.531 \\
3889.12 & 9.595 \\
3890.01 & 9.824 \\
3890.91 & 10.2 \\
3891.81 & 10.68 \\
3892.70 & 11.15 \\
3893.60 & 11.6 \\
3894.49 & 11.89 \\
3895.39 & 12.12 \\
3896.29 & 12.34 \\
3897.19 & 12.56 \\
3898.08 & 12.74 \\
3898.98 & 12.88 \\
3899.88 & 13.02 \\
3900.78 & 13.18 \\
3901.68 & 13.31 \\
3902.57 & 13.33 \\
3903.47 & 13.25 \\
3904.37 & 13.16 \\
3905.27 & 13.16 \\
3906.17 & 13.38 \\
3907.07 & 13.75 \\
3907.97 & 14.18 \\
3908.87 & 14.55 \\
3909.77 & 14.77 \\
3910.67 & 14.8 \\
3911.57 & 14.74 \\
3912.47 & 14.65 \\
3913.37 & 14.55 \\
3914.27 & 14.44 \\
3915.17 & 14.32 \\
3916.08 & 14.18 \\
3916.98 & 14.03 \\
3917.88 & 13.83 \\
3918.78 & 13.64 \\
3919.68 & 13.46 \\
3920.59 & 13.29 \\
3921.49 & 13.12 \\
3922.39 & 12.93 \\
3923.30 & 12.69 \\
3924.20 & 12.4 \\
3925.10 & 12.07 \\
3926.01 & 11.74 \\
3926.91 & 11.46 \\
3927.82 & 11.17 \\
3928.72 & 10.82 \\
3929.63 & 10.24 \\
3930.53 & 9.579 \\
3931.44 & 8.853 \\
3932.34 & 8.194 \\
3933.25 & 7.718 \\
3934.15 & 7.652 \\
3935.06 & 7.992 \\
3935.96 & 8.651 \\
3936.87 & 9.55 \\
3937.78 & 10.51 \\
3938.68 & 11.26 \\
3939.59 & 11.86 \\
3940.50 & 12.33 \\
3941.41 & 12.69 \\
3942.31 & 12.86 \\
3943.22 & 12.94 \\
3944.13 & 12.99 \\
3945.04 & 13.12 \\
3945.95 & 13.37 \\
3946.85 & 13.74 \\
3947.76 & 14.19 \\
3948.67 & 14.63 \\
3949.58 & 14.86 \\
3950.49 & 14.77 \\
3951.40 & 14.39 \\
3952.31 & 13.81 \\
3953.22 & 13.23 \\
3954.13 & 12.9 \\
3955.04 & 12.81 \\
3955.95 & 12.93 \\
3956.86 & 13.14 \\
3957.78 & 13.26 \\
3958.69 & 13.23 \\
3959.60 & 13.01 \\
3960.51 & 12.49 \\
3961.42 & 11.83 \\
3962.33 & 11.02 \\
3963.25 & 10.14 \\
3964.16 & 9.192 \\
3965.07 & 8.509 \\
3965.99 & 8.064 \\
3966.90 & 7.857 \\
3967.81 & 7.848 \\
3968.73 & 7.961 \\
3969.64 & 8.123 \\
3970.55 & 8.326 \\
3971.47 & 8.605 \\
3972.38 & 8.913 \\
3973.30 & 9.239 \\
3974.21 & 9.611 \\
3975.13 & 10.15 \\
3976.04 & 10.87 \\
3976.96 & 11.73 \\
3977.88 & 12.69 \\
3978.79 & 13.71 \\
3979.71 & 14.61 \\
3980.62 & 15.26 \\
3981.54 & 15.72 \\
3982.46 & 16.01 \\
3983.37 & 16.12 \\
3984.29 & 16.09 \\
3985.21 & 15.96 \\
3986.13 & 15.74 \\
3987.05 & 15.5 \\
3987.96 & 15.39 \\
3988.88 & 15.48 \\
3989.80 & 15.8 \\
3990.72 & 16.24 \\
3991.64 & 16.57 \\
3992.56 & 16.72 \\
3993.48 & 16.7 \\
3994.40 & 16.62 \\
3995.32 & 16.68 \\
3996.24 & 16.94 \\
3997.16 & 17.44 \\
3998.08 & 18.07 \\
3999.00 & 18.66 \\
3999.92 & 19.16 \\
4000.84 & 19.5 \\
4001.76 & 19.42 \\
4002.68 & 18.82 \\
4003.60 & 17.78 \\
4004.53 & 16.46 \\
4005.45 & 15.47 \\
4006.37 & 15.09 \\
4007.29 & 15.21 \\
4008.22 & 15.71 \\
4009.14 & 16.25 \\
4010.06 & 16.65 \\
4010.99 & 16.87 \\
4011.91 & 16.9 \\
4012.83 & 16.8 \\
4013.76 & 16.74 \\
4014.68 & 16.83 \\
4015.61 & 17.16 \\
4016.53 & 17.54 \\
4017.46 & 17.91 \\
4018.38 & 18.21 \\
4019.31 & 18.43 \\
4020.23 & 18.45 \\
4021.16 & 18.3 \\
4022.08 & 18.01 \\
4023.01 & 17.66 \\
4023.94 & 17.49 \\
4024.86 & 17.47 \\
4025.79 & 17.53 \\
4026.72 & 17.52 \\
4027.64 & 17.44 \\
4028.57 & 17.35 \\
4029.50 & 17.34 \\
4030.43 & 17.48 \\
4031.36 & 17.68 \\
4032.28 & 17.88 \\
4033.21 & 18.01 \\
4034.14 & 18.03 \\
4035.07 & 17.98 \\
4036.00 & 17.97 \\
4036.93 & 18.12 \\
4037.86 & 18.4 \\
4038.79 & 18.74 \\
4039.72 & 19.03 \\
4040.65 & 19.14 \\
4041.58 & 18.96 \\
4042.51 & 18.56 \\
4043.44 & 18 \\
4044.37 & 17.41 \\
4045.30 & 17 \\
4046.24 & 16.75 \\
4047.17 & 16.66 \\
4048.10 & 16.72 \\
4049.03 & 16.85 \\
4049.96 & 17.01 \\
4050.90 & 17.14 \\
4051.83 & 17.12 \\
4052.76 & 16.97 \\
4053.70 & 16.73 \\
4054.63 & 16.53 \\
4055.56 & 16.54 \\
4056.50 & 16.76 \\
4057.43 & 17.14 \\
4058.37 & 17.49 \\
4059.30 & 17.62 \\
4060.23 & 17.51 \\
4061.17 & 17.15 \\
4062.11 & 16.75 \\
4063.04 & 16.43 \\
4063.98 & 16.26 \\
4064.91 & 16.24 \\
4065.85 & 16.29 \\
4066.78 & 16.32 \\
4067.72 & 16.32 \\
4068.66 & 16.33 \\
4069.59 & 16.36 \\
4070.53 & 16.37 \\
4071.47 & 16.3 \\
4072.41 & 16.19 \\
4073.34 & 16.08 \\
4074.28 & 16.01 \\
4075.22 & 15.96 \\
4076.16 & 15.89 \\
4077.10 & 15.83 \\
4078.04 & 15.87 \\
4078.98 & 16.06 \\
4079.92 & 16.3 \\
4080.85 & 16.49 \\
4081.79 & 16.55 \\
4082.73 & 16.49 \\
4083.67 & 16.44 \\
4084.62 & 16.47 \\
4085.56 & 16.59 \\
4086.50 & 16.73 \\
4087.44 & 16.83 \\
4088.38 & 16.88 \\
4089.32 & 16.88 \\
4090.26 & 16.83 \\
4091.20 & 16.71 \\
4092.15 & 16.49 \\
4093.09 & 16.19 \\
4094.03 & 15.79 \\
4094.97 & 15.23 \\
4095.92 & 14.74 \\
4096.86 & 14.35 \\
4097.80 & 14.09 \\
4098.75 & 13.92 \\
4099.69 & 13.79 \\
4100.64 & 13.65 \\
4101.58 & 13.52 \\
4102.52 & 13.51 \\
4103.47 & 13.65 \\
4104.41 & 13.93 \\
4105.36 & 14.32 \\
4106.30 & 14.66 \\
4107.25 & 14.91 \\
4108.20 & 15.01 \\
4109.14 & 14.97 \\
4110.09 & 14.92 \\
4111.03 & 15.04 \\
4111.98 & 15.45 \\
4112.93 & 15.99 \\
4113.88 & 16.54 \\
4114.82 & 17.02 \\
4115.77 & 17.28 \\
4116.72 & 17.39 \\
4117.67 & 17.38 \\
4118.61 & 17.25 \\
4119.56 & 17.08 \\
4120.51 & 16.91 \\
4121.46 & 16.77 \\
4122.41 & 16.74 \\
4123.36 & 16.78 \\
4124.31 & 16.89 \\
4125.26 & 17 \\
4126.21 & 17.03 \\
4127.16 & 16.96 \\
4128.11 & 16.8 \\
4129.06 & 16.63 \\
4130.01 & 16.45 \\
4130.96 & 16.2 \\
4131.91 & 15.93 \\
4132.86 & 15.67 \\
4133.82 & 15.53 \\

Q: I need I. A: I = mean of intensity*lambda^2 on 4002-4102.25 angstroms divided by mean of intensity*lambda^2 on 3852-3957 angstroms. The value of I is 1.5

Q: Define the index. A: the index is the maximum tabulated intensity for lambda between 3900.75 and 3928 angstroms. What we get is 14.8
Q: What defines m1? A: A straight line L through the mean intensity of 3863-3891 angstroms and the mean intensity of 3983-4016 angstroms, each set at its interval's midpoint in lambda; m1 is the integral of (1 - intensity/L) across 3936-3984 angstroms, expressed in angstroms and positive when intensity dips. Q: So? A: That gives 9.7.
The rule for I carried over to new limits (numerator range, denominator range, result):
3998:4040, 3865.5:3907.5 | 1.60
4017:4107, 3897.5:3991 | 1.42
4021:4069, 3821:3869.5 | 1.70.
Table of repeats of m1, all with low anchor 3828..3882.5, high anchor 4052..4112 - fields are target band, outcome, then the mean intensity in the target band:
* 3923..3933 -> 1.6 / 10.7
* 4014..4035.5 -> -4.3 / 17.7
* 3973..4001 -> -2.5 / 15.3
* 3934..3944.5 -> 1.7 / 11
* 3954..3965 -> 1.2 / 12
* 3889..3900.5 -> 0.5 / 11.7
